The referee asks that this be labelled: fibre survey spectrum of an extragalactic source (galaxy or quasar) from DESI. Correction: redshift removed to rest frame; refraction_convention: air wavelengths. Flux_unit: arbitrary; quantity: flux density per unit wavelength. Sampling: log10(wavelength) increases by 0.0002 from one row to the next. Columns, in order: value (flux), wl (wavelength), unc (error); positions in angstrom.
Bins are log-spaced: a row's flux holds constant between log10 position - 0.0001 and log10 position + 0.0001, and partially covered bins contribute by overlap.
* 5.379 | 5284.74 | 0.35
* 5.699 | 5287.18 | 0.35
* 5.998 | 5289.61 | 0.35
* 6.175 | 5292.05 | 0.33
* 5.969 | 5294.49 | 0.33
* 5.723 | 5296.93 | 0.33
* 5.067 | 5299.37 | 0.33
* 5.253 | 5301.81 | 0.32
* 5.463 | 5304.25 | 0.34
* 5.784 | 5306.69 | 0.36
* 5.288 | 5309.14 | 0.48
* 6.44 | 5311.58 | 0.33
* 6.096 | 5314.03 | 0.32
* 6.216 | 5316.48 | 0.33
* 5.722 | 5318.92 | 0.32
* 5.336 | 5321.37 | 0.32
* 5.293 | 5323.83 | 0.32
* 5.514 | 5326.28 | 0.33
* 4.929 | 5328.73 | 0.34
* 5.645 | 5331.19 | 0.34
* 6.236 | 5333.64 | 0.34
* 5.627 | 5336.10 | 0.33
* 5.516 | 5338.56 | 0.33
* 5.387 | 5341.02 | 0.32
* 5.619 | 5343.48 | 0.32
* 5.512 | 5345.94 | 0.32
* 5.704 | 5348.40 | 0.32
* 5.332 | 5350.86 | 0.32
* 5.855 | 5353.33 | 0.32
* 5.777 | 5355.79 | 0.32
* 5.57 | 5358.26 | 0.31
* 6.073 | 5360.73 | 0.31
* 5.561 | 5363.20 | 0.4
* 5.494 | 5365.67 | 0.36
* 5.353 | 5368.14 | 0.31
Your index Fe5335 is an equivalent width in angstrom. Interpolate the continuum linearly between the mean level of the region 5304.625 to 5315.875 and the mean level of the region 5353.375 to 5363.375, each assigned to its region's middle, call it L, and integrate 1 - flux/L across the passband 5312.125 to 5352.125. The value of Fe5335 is 1.5 angstrom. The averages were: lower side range 5.89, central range 5.62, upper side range 5.78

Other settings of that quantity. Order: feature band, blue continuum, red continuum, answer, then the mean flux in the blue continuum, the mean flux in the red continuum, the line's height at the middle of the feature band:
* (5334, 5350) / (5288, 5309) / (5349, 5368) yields 0.2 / 5.66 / 5.65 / 5.65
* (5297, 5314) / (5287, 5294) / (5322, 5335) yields 0.6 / 6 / 5.51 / 5.81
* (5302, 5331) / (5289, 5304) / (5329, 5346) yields 0.1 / 5.67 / 5.62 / 5.64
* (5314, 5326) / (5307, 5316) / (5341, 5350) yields 0.4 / 5.94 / 5.57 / 5.85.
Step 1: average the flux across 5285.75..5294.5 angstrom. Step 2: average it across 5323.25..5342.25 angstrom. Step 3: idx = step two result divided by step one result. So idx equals 0.93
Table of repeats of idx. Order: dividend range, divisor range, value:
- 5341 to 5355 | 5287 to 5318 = 0.97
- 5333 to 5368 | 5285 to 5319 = 0.98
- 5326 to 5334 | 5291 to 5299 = 0.94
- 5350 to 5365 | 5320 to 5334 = 1.05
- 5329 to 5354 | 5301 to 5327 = 0.99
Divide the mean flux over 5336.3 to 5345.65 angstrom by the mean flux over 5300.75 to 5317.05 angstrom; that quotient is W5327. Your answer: 0.96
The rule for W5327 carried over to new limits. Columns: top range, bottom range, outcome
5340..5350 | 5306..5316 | 0.94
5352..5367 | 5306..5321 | 0.97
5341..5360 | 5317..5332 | 1.03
